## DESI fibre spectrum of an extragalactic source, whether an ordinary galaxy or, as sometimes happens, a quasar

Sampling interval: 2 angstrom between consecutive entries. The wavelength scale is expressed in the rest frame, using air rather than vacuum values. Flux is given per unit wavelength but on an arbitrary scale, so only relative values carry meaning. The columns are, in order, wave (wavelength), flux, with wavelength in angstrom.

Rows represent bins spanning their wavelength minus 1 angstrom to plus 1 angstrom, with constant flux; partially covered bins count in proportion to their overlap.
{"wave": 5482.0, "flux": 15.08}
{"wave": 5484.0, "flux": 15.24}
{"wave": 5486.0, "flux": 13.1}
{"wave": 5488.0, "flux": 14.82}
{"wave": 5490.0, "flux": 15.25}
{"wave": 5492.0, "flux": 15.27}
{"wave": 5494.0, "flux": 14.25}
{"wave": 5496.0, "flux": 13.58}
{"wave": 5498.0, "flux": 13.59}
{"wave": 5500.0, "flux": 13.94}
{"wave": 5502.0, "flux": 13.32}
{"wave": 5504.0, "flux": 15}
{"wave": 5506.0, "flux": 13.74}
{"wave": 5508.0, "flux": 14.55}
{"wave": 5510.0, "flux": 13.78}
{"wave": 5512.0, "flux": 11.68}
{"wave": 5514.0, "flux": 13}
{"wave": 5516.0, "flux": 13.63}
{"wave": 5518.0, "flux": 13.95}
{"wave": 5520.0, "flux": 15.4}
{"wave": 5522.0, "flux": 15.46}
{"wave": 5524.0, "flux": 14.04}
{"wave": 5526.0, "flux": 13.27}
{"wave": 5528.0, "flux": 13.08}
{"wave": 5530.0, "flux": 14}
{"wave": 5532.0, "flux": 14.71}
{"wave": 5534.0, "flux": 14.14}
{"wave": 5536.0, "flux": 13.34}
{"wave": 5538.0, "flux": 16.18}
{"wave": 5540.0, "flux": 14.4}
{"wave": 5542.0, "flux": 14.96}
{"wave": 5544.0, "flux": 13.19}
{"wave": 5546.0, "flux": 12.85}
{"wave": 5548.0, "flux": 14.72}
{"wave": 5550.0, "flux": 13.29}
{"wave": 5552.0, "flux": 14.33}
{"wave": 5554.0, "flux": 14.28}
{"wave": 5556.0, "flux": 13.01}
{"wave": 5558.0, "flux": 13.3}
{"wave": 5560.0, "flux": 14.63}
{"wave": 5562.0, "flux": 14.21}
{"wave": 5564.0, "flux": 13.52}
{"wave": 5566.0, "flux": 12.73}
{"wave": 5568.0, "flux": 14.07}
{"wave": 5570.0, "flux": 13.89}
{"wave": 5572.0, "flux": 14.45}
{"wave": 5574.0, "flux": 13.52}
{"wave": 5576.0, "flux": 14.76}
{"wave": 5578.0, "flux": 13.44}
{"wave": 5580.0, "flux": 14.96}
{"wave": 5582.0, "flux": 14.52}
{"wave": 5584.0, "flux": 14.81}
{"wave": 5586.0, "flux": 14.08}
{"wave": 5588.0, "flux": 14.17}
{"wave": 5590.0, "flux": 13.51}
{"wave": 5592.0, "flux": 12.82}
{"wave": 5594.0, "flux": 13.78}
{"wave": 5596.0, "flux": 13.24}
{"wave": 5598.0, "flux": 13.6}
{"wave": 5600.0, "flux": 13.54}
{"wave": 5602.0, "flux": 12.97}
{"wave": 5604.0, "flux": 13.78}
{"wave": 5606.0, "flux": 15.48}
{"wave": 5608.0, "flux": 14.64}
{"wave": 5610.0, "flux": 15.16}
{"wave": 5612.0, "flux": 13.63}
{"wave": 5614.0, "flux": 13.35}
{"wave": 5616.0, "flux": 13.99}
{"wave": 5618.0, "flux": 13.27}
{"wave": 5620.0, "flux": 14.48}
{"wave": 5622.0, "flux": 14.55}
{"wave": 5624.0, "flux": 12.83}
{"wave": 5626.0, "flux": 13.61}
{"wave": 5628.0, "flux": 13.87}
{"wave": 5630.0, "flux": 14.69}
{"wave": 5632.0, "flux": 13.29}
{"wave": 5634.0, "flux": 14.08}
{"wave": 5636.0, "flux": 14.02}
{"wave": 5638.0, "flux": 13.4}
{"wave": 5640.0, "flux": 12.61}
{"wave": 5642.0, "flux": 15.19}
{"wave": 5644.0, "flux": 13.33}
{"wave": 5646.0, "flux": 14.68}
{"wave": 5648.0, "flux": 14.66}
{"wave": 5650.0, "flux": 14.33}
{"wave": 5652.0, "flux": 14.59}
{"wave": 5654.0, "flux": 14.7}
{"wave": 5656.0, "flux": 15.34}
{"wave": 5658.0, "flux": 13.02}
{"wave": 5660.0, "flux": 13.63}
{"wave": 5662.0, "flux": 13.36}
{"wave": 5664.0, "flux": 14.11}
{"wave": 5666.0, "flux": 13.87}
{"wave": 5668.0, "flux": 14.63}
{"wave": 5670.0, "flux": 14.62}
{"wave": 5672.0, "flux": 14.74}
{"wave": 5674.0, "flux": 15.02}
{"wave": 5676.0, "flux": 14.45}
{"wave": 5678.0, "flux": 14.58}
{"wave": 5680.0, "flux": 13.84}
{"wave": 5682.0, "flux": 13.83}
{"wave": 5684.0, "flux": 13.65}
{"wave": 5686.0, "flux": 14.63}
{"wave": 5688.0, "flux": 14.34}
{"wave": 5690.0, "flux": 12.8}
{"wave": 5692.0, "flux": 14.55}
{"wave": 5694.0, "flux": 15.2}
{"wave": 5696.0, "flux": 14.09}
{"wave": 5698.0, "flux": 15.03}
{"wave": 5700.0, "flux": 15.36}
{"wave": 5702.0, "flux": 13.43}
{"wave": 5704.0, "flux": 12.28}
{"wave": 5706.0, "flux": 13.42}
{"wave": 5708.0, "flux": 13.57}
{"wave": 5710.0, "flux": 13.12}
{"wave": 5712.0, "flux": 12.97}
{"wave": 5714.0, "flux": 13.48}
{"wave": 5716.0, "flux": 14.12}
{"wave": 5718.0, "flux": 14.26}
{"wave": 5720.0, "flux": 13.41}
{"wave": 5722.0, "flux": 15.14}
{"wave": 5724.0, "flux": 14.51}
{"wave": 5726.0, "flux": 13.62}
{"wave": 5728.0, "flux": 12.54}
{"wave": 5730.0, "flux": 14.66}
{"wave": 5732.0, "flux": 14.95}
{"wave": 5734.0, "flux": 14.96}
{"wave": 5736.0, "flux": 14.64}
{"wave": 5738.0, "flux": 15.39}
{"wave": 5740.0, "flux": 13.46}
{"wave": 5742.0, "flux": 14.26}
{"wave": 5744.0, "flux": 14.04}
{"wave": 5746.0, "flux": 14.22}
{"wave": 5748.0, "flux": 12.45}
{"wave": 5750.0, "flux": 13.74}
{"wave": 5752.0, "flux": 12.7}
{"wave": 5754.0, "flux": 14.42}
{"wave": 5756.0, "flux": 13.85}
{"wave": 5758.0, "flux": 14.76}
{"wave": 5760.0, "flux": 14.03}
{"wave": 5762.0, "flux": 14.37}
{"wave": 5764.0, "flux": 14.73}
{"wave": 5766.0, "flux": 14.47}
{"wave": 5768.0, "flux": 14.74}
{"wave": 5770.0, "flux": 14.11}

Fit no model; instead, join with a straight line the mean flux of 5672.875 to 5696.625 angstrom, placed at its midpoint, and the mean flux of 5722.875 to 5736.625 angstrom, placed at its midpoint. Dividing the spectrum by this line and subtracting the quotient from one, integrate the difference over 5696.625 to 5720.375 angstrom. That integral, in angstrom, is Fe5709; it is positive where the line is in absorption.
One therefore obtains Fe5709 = 0.9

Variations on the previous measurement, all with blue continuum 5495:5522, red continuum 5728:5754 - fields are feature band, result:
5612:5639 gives 0.3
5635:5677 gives -0.6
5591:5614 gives 0.1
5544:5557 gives 0.2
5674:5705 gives -0.3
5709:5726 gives 0.2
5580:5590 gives -0.3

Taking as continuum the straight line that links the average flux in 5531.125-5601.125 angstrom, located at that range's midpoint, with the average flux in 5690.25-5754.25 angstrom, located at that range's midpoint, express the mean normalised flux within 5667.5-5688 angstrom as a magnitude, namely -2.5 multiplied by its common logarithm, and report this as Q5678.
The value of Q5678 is -0.03 mag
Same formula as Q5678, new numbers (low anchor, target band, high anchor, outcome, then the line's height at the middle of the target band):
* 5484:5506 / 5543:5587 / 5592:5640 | 0.01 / 14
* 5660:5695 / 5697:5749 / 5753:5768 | 0.03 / 14.3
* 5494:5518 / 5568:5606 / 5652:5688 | 0.00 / 14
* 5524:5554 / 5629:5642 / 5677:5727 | 0.02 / 14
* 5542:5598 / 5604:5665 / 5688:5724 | -0.01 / 13.9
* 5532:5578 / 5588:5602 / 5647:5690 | 0.05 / 14.1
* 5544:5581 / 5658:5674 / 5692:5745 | -0.01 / 14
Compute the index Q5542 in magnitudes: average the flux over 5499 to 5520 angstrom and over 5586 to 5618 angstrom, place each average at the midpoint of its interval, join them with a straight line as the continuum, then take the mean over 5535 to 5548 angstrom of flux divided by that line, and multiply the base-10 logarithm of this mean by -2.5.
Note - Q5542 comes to -0.033 mag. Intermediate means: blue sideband 13.7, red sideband 13.8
